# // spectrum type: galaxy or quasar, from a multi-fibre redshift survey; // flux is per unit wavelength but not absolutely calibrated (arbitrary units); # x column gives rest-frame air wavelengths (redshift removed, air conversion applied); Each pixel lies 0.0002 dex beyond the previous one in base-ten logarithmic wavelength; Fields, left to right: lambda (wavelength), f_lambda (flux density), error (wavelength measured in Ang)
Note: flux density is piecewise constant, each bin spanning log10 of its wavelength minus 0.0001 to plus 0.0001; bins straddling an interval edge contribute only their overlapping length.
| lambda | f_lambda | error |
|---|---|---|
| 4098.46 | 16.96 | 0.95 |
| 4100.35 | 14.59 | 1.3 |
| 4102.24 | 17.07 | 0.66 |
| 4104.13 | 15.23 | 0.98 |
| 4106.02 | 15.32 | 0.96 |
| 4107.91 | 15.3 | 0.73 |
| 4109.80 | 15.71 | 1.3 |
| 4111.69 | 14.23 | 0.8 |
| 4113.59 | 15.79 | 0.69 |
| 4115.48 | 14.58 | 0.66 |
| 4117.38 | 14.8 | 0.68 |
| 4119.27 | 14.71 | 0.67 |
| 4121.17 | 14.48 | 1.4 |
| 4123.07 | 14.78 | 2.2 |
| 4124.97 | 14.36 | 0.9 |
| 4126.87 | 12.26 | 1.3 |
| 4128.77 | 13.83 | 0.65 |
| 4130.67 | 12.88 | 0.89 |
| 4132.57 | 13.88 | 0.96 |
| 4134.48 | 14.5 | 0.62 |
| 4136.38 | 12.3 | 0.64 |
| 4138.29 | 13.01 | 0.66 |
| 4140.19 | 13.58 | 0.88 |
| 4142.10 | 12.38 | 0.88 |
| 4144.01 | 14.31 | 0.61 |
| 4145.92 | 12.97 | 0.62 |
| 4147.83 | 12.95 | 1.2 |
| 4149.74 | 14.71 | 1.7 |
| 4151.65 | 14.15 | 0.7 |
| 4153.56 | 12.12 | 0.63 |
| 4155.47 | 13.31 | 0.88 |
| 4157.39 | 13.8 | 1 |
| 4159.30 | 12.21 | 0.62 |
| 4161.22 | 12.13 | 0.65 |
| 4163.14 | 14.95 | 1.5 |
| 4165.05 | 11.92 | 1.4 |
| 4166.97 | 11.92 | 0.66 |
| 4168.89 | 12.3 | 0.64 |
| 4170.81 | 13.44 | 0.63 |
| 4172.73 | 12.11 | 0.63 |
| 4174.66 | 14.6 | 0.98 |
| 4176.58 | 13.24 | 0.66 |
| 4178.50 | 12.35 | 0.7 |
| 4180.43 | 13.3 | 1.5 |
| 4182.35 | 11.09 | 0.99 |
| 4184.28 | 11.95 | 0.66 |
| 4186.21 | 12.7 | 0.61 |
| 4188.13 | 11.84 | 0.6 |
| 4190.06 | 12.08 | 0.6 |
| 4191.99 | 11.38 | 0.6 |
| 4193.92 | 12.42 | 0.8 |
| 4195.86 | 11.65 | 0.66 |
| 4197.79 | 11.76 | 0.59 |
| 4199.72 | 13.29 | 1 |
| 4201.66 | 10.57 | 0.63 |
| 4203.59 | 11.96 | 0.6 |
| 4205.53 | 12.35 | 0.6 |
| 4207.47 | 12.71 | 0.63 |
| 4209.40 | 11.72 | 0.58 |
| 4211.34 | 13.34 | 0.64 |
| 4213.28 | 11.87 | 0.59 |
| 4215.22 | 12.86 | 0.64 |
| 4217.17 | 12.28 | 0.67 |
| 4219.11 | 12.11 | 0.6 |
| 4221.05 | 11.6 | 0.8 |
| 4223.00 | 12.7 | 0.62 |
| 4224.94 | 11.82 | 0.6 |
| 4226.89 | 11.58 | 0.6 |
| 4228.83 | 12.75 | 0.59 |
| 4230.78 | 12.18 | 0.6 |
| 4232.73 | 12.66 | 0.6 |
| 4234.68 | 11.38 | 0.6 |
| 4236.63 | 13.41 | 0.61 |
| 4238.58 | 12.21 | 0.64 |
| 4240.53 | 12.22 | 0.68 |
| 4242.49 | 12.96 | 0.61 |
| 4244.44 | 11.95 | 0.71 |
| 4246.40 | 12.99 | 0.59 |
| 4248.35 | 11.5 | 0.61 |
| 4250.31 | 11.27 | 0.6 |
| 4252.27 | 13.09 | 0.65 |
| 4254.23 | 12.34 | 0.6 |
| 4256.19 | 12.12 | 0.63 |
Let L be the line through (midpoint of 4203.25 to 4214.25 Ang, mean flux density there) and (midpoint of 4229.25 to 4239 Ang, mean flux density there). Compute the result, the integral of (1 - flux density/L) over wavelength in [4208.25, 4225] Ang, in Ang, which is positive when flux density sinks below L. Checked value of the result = 0.11 Ang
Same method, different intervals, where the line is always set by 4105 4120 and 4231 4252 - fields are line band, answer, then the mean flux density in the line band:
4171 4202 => 2.6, 12.3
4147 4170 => 1.7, 13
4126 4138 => 1.1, 13.3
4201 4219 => 1.0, 12.2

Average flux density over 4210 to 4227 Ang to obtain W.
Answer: 12.3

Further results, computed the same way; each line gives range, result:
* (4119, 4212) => 12.9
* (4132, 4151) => 13.5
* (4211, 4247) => 12.3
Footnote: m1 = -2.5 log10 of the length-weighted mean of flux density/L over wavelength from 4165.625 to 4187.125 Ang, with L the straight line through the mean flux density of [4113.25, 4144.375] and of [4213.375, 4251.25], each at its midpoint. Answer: 0.04 mag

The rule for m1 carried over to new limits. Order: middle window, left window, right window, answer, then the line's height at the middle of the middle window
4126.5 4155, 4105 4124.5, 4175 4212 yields 0.06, 14.1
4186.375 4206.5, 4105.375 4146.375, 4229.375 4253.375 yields 0.09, 13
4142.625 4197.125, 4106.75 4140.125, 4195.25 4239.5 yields 0.04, 13.2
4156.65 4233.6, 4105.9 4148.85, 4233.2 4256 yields 0.05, 13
